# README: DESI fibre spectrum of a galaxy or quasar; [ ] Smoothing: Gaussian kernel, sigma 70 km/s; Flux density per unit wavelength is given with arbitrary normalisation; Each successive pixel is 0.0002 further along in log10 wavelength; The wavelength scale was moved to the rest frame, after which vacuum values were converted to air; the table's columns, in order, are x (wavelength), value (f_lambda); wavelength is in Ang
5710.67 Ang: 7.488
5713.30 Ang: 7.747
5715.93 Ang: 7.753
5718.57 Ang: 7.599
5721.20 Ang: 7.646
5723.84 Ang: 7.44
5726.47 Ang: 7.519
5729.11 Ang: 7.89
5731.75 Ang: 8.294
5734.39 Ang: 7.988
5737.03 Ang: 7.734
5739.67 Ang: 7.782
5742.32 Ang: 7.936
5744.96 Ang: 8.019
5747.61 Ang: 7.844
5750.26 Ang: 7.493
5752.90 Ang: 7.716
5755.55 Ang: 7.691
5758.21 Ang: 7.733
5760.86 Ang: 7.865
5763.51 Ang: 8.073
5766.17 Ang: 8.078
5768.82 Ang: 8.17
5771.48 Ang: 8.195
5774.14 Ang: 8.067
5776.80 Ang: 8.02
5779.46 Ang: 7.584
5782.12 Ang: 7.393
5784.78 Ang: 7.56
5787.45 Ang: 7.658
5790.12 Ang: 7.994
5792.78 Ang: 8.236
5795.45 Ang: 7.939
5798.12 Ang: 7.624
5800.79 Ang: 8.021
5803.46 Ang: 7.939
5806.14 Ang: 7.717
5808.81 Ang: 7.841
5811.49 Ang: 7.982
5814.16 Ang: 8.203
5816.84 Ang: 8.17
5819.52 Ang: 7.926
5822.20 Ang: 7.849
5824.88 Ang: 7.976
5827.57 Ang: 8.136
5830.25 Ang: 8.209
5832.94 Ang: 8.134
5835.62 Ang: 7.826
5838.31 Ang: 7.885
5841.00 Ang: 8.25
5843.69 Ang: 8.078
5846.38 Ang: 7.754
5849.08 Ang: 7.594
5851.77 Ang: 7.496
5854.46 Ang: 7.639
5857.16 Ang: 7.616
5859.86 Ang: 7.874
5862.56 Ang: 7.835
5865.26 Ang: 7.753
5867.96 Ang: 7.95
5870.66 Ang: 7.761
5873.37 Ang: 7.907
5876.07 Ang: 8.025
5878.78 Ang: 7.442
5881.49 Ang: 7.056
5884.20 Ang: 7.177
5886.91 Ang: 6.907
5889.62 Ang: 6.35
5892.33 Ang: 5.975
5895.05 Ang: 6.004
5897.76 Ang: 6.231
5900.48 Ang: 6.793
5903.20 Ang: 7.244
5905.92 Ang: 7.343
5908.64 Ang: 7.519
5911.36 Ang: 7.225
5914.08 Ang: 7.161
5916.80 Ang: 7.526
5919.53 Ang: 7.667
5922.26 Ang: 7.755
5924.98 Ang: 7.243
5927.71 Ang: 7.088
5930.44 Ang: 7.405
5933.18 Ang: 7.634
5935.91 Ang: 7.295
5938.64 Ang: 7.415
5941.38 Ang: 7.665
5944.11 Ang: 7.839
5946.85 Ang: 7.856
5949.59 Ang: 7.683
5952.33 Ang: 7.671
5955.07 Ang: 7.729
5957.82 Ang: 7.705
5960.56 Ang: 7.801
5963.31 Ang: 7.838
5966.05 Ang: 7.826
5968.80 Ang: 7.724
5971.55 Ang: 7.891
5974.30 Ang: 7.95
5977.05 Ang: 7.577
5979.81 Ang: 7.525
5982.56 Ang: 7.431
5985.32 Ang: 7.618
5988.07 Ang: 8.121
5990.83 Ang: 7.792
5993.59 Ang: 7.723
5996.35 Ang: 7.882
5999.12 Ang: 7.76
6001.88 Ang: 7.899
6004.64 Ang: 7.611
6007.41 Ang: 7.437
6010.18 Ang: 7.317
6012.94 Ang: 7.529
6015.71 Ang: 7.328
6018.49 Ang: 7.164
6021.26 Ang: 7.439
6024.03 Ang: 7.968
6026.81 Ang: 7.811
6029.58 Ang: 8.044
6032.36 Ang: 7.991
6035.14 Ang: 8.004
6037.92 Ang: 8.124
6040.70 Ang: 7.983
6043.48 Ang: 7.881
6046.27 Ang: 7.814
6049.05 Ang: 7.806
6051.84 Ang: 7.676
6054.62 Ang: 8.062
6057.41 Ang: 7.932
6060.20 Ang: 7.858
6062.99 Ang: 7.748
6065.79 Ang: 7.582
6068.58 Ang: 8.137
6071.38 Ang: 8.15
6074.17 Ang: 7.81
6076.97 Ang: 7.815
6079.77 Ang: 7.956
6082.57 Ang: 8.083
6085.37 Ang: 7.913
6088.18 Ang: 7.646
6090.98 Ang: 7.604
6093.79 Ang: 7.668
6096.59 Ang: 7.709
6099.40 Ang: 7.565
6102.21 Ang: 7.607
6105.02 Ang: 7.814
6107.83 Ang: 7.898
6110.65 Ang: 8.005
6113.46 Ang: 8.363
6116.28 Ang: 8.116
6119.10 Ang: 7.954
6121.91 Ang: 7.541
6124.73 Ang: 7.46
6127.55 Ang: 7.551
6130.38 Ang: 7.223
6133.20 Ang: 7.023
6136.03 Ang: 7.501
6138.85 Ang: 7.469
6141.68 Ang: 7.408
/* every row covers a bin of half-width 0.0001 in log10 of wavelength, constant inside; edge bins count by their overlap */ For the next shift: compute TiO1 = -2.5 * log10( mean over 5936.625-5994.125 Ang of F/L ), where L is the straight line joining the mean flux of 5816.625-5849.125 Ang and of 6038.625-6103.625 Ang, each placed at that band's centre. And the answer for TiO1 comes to 0.02 mag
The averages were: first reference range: 7.99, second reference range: 7.83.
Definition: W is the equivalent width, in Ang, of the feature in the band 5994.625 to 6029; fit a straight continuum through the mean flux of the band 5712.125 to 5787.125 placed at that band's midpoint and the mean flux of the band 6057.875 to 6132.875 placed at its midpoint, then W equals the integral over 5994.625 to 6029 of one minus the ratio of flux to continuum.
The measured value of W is 0.83 Ang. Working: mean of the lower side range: 7.81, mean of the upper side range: 7.79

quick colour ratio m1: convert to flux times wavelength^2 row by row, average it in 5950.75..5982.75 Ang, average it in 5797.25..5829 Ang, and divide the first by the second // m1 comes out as 1.02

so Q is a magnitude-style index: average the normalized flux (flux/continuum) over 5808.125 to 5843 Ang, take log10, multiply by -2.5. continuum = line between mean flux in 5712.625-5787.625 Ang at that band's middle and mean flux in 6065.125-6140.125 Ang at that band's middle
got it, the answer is -0.03 mag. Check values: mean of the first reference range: 7.81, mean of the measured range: 8.03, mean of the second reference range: 7.75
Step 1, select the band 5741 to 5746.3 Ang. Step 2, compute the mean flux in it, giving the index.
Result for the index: 7.98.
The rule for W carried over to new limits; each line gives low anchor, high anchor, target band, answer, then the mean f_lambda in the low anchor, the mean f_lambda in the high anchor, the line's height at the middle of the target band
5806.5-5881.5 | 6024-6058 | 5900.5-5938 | 2.5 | 7.88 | 7.93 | 7.9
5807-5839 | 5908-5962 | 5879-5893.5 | 1.9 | 8.01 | 7.55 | 7.75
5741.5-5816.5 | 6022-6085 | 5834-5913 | 5.0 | 7.88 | 7.92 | 7.89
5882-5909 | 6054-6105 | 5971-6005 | -2.2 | 6.74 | 7.82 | 7.28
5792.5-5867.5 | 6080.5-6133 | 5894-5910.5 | 2.1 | 7.91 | 7.75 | 7.86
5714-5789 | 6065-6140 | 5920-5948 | 0.9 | 7.81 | 7.75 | 7.78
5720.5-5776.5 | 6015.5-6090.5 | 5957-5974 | 0.1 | 7.87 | 7.85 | 7.85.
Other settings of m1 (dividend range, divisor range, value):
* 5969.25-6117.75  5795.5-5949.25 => 1.09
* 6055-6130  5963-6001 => 1.05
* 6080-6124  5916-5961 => 1.09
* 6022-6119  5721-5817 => 1.11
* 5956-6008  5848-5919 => 1.10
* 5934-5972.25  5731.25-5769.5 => 1.05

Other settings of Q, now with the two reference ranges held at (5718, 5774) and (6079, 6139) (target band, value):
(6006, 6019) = 0.06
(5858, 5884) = 0.01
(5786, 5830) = -0.02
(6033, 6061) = -0.03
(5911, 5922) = 0.05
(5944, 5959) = 0.01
